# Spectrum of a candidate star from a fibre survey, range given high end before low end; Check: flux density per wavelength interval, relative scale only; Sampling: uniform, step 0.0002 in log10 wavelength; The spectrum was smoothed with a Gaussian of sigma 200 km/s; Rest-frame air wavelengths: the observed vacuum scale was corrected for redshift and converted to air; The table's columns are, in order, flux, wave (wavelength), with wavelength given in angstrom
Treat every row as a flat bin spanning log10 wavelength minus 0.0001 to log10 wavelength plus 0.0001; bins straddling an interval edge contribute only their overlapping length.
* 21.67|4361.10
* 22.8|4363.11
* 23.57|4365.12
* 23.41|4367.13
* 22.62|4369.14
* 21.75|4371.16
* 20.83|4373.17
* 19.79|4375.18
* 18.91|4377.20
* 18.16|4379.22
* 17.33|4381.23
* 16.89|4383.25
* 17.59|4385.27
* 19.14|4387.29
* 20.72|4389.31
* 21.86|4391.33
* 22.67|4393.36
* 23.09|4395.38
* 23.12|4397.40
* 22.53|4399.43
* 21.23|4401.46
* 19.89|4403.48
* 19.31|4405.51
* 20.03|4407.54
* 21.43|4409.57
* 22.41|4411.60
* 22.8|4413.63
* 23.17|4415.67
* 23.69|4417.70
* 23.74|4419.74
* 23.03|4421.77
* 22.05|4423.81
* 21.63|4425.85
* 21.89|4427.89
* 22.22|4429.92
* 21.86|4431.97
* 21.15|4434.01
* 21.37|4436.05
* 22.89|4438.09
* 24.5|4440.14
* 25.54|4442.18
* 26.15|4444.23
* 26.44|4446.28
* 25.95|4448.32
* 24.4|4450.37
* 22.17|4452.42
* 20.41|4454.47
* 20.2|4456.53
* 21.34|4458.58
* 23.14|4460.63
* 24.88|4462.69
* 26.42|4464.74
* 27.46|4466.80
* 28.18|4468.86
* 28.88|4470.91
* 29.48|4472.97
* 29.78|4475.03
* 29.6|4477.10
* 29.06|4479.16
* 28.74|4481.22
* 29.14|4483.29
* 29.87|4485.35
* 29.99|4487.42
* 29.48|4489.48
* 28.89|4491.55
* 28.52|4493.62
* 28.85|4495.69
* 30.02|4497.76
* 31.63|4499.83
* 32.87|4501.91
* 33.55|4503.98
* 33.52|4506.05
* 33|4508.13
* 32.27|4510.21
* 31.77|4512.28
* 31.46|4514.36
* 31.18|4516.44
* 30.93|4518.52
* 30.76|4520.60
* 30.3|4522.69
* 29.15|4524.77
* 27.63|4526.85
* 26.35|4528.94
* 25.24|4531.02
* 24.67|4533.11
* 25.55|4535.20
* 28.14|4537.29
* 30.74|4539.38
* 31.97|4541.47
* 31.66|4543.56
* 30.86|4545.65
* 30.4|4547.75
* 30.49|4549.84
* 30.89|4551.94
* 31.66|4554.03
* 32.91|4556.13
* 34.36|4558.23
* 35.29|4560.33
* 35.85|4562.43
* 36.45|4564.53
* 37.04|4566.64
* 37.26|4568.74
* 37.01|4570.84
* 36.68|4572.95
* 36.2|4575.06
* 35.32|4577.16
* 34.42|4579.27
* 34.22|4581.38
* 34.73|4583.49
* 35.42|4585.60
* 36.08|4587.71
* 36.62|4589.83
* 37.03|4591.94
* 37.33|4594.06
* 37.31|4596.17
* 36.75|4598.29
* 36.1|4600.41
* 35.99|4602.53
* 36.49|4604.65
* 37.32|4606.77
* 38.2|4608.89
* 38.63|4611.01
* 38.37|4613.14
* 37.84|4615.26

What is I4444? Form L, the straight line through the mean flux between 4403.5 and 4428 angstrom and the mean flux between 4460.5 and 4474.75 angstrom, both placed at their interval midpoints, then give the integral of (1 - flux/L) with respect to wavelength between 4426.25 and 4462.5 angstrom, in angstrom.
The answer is 2.7 angstrom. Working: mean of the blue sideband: 22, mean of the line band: 23.1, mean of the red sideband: 27.3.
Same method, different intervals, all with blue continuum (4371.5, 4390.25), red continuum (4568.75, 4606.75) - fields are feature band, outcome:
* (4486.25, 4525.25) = -2.2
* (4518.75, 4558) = 3.1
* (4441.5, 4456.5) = 0.3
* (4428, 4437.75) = 0.6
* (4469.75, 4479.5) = -1.0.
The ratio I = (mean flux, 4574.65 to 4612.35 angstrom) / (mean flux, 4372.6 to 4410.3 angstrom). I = 1.80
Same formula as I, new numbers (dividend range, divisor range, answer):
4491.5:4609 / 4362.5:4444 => 1.52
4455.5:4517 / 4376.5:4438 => 1.37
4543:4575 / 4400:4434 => 1.55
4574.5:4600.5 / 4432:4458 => 1.54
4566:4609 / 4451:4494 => 1.35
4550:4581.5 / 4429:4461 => 1.51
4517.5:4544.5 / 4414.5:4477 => 1.18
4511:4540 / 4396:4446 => 1.28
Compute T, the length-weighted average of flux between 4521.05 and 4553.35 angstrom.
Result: 29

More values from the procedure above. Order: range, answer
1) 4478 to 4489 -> 29.4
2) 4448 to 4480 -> 25.7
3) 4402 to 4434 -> 21.9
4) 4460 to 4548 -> 29.5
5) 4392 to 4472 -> 23.2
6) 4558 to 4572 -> 36.3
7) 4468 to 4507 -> 30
